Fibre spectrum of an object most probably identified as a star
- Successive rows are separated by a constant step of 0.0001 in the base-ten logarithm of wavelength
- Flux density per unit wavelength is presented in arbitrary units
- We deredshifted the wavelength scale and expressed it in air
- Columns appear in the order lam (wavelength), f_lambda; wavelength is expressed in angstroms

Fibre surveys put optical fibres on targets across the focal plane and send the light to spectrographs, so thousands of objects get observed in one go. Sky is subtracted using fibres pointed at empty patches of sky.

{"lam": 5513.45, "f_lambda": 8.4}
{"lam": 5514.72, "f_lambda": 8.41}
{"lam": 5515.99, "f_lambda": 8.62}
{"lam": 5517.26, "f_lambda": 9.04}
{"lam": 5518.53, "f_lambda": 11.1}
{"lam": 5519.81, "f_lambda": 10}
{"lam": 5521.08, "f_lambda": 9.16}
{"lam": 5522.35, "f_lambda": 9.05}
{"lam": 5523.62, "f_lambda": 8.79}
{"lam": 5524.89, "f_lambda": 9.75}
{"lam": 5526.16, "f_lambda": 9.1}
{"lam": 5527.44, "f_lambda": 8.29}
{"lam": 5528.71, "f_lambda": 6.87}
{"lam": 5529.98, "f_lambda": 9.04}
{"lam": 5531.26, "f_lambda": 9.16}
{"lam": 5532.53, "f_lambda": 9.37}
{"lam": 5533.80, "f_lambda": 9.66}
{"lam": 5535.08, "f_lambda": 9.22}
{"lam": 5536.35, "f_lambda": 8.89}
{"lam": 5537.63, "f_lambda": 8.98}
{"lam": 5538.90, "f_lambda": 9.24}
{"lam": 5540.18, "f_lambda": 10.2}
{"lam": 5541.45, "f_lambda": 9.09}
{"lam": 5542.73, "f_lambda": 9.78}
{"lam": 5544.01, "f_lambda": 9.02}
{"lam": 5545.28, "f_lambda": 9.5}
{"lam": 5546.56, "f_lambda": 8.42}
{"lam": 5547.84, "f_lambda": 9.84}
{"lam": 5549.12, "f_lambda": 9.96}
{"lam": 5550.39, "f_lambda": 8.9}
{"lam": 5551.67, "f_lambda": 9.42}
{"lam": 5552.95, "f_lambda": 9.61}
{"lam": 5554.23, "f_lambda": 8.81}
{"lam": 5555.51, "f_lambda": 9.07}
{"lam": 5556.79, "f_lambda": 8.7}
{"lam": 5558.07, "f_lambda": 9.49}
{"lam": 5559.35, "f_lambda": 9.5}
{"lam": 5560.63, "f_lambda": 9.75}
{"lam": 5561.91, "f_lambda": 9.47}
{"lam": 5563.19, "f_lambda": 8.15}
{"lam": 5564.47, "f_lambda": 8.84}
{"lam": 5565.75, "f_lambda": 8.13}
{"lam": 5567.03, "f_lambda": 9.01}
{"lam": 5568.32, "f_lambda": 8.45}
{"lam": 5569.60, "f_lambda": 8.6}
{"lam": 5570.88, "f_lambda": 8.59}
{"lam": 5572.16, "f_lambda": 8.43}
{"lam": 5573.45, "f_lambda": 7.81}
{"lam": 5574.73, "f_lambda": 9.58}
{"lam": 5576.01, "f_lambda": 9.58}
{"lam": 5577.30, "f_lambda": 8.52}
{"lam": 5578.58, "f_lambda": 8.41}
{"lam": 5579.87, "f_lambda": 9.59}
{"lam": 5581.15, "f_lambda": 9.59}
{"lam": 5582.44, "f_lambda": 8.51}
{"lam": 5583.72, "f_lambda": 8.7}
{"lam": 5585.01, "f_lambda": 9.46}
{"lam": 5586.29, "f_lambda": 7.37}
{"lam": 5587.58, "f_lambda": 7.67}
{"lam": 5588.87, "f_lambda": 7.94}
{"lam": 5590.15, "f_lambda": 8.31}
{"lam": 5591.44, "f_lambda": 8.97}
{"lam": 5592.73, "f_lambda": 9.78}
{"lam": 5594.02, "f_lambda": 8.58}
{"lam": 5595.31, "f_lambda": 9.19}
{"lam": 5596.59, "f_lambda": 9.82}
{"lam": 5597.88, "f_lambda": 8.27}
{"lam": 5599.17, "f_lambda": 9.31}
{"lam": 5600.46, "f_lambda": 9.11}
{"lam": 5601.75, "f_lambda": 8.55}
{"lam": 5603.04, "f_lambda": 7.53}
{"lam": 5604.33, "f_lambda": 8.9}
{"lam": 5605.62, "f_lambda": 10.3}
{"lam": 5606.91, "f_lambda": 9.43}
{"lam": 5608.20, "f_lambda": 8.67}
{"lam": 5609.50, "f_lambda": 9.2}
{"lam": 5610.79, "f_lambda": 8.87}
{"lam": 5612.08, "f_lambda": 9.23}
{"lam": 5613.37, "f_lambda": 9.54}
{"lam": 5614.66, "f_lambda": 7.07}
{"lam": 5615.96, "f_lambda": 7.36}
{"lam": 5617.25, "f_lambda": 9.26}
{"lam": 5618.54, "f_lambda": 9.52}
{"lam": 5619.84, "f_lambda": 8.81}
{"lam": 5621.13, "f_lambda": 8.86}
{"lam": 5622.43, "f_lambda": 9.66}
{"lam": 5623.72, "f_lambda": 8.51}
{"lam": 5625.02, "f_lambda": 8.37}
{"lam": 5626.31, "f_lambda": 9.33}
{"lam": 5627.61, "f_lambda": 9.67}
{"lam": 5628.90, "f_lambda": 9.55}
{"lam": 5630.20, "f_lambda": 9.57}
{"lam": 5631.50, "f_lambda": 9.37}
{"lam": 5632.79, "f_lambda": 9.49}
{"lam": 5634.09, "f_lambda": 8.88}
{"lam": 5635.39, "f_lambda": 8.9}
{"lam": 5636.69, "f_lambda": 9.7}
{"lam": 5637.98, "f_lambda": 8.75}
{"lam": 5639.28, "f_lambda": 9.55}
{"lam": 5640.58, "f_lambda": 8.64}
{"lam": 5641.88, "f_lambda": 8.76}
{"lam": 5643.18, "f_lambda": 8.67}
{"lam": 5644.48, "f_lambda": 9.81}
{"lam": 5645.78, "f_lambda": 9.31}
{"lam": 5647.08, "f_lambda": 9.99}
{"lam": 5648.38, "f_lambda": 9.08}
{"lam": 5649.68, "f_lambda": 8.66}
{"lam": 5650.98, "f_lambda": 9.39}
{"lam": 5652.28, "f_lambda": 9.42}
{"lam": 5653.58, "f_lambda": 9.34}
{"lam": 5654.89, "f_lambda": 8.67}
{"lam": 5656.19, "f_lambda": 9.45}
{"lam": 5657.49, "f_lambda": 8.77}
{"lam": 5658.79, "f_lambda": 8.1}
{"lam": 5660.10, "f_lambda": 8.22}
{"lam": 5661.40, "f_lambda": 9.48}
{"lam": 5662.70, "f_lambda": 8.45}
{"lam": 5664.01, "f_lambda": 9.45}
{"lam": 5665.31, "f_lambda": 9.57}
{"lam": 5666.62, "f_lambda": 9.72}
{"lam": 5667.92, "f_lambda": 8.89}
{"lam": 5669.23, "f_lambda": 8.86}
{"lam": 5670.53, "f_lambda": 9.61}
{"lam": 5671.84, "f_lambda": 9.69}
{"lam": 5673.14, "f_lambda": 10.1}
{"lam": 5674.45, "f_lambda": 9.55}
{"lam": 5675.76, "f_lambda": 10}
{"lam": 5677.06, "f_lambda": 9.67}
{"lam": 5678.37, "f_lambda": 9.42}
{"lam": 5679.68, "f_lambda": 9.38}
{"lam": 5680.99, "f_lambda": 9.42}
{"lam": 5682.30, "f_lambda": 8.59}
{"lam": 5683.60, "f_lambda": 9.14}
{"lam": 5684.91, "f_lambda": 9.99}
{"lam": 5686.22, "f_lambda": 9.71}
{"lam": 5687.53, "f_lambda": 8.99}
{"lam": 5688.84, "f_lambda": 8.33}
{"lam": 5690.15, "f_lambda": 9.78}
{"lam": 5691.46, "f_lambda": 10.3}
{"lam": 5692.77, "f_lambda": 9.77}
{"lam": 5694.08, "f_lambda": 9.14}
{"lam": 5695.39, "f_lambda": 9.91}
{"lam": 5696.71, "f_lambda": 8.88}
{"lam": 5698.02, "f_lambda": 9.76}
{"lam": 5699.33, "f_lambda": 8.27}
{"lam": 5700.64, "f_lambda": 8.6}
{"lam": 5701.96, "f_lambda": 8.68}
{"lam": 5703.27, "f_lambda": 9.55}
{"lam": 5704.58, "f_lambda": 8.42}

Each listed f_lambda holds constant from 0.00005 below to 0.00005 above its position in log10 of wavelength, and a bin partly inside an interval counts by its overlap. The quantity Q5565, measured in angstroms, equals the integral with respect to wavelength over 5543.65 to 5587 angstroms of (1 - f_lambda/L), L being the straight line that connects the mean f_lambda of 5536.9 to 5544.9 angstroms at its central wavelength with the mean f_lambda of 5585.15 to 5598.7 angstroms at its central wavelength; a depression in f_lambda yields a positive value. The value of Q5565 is 0.3 angstroms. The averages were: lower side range 9.38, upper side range 8.63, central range 8.96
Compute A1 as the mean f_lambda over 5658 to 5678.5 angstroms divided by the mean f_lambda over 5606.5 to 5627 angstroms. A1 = 1.1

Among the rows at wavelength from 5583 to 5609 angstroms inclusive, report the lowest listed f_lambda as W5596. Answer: 7.37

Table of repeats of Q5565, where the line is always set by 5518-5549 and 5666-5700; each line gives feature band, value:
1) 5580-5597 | 1.0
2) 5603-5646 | 1.4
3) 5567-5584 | 0.9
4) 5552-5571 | 0.6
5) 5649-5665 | 0.7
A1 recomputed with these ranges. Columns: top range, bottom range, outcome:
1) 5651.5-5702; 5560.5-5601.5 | 1.05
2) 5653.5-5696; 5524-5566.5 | 1.02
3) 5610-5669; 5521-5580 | 1.00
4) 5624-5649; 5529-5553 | 0.99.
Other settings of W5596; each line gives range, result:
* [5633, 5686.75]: 8.1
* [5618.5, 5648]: 8.37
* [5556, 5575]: 7.81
